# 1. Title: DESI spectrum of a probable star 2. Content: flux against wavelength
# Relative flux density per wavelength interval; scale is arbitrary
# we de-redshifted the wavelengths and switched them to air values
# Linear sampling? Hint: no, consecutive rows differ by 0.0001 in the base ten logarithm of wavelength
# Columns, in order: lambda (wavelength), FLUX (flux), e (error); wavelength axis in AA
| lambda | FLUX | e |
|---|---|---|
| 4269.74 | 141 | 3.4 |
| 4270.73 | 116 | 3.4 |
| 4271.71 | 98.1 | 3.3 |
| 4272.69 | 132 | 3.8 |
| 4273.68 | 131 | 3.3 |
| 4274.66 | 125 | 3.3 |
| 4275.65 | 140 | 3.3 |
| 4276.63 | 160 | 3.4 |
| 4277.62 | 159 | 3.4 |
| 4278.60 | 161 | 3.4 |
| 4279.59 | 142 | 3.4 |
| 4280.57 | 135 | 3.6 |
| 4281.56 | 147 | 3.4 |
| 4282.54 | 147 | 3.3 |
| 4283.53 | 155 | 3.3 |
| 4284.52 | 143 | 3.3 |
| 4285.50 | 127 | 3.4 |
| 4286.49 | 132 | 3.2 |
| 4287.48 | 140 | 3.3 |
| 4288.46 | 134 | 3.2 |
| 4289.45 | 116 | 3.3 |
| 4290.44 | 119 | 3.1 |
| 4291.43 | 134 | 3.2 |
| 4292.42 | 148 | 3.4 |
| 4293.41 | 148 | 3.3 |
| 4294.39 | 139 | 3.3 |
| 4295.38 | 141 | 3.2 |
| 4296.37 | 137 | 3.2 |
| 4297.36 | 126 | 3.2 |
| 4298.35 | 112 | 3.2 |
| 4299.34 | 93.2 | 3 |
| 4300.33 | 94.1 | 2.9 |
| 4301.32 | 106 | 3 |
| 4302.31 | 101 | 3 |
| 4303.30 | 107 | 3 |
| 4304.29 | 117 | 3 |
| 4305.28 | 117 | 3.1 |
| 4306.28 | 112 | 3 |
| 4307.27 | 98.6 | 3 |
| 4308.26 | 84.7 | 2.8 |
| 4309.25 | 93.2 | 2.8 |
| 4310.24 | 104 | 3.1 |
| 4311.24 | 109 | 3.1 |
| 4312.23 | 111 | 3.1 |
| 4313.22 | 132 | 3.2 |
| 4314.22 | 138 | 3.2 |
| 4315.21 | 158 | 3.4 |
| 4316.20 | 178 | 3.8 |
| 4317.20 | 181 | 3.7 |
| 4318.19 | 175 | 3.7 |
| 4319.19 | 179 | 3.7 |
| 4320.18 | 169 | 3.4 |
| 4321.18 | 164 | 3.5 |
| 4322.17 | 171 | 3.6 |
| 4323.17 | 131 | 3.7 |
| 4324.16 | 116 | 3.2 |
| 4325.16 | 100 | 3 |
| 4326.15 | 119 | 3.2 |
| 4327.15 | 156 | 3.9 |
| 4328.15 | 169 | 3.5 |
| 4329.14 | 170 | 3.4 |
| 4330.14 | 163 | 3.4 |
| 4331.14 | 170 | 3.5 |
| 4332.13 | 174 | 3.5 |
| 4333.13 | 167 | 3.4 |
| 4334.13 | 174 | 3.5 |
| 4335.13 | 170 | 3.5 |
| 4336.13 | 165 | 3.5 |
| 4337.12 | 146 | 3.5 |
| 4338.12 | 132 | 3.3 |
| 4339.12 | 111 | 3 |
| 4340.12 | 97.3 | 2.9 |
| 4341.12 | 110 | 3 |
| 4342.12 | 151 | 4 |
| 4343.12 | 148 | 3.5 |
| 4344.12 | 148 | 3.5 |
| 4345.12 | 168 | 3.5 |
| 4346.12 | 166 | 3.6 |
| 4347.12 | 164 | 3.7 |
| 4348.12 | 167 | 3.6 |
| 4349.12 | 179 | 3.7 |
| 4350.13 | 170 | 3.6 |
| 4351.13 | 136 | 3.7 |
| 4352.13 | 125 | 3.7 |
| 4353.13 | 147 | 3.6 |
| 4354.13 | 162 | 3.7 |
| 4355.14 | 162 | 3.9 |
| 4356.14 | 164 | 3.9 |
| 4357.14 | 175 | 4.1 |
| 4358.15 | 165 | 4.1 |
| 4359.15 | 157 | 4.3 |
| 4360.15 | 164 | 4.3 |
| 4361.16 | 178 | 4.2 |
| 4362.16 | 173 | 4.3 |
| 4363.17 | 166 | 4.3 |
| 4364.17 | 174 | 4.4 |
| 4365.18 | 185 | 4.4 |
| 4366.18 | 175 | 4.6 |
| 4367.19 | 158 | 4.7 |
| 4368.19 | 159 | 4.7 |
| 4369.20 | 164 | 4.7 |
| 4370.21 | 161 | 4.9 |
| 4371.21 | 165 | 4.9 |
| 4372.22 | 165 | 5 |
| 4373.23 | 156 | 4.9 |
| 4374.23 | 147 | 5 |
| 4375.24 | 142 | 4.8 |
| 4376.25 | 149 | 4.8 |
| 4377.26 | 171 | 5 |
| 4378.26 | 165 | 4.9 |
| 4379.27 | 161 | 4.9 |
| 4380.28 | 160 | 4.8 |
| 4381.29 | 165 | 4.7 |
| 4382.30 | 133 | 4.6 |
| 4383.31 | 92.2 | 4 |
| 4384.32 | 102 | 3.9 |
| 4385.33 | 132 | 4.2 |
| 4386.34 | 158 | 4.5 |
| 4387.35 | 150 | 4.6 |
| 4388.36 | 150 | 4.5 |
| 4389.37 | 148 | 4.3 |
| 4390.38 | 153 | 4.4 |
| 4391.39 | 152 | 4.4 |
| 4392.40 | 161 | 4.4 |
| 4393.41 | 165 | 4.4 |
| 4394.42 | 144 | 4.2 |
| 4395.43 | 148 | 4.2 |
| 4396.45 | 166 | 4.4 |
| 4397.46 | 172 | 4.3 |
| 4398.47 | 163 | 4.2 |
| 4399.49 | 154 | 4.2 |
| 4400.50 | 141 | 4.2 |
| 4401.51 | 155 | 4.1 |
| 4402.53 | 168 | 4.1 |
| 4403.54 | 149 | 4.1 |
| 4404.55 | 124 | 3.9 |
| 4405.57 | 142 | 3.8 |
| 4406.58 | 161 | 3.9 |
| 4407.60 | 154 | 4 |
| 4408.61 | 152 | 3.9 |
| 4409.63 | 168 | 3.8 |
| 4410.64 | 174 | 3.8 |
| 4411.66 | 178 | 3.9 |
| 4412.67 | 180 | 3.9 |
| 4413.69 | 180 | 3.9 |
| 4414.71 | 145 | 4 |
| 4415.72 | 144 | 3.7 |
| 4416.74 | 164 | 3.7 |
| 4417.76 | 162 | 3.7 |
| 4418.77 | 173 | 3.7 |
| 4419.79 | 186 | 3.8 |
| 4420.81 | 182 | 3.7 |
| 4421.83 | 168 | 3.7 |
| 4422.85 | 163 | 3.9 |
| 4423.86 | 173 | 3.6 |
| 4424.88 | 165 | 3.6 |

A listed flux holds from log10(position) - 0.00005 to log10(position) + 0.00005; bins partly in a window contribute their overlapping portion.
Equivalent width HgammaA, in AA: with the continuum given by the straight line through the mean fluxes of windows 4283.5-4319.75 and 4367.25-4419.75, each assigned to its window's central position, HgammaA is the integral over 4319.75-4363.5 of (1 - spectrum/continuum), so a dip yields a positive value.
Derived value -4.5 AA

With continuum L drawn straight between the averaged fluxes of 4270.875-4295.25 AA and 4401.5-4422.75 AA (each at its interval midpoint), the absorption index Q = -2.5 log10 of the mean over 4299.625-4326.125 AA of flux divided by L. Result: 0.12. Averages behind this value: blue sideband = 138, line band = 128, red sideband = 162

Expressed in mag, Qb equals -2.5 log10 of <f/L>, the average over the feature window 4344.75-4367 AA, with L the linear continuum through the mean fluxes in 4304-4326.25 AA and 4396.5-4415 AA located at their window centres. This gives -0.137 mag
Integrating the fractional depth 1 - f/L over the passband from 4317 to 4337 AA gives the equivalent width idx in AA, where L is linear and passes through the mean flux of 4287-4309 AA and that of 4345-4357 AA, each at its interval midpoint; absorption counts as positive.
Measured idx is -2.5 AA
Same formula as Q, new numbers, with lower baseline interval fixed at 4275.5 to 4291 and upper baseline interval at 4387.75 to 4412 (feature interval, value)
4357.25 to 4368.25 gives -0.12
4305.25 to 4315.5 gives 0.26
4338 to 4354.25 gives 0.02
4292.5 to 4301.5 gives 0.16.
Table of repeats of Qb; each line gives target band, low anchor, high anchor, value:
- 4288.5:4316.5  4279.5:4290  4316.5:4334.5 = 0.214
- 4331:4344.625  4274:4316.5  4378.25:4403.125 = -0.069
